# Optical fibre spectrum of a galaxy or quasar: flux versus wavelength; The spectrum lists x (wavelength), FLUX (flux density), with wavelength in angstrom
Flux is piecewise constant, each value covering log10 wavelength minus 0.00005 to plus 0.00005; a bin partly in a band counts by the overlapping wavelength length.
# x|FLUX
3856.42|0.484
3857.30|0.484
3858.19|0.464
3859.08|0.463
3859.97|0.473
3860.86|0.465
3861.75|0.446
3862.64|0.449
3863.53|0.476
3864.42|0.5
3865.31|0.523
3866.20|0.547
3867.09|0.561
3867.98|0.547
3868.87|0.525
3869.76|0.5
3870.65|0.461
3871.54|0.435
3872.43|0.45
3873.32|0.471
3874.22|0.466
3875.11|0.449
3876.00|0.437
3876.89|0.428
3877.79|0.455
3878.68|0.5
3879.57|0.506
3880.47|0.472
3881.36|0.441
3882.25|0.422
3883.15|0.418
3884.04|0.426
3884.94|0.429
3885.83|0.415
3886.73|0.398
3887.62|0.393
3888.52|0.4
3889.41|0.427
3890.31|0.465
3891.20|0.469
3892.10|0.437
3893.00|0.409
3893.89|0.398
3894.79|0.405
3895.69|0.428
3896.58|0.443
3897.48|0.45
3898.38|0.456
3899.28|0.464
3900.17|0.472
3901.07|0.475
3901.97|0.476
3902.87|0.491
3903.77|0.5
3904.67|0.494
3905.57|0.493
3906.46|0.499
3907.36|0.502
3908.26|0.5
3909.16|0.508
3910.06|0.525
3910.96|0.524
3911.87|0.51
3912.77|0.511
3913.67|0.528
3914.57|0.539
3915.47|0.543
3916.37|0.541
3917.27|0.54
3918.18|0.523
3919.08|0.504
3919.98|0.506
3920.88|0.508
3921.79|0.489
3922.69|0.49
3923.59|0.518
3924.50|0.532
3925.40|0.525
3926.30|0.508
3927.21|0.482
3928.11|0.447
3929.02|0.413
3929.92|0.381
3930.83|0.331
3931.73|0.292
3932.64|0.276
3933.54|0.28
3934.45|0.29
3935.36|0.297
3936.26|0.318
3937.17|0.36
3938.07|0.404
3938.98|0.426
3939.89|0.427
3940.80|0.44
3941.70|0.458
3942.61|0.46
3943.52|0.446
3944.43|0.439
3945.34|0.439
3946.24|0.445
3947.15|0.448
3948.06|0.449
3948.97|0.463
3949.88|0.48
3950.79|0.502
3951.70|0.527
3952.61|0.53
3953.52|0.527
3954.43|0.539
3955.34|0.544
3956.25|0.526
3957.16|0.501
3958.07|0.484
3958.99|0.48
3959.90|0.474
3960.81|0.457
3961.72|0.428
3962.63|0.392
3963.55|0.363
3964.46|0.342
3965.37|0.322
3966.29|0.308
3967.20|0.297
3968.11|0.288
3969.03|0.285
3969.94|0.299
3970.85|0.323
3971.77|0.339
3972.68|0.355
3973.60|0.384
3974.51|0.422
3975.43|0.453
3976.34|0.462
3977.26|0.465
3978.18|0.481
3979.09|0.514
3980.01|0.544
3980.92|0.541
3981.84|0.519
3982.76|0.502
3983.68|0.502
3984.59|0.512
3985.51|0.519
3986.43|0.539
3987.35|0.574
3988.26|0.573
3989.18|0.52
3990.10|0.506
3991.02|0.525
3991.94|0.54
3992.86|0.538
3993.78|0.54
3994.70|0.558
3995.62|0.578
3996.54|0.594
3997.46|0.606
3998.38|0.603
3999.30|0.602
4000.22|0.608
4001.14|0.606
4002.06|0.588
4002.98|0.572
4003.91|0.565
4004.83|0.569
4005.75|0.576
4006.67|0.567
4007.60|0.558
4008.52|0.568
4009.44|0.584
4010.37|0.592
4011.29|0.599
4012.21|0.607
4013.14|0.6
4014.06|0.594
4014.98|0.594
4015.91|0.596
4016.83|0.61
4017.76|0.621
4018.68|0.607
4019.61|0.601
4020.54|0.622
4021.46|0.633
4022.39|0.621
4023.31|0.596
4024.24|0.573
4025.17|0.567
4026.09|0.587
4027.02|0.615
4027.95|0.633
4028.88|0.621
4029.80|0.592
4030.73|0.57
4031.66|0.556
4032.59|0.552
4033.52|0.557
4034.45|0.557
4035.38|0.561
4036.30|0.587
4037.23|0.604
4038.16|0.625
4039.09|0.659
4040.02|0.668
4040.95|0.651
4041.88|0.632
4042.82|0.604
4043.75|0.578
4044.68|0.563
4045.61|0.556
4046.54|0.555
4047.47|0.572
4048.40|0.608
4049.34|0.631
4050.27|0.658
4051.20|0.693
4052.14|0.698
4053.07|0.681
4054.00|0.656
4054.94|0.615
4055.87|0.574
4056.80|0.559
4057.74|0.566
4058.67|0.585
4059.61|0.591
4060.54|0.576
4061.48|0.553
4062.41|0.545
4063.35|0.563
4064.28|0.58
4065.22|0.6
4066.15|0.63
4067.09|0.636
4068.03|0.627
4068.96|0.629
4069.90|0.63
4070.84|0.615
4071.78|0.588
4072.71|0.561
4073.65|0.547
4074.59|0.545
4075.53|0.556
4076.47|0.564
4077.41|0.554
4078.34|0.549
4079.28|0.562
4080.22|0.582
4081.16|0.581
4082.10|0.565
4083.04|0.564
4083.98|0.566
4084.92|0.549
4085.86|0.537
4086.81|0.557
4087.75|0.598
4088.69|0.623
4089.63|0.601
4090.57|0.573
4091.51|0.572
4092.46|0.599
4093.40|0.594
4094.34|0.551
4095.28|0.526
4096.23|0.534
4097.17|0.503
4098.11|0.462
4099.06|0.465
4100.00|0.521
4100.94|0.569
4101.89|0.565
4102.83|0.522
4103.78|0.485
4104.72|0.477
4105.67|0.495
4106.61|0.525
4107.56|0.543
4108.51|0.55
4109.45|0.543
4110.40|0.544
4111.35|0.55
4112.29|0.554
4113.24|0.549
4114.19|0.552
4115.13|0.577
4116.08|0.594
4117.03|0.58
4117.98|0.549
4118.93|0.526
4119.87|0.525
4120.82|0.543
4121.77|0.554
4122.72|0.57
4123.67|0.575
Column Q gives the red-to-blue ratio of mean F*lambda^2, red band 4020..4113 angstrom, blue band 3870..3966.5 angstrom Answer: 1.4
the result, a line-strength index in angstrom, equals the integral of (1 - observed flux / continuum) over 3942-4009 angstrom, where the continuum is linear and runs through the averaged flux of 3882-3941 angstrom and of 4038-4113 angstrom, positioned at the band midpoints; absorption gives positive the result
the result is 1.8 angstrom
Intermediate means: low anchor 0.45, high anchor 0.576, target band 0.486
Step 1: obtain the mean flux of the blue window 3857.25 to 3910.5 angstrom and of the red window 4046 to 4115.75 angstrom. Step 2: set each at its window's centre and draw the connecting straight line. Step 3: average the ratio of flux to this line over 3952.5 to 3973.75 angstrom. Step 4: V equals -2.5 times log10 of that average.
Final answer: 0.241 mag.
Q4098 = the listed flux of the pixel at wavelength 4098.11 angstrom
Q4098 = 0.462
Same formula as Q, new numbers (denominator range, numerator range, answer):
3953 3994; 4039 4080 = 1.37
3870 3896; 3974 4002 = 1.29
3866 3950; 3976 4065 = 1.35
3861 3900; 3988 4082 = 1.40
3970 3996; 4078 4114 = 1.18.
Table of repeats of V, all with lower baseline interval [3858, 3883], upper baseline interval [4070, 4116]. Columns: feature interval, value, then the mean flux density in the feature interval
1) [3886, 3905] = 0.09 mag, 0.444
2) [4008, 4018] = -0.14 mag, 0.596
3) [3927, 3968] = 0.20 mag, 0.419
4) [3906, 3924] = -0.05 mag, 0.516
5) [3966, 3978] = 0.37 mag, 0.364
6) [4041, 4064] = -0.12 mag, 0.601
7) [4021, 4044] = -0.13 mag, 0.6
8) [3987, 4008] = -0.10 mag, 0.568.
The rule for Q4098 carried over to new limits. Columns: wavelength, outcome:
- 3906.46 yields 0.499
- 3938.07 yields 0.404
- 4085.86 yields 0.537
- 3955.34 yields 0.544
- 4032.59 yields 0.552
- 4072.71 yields 0.561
